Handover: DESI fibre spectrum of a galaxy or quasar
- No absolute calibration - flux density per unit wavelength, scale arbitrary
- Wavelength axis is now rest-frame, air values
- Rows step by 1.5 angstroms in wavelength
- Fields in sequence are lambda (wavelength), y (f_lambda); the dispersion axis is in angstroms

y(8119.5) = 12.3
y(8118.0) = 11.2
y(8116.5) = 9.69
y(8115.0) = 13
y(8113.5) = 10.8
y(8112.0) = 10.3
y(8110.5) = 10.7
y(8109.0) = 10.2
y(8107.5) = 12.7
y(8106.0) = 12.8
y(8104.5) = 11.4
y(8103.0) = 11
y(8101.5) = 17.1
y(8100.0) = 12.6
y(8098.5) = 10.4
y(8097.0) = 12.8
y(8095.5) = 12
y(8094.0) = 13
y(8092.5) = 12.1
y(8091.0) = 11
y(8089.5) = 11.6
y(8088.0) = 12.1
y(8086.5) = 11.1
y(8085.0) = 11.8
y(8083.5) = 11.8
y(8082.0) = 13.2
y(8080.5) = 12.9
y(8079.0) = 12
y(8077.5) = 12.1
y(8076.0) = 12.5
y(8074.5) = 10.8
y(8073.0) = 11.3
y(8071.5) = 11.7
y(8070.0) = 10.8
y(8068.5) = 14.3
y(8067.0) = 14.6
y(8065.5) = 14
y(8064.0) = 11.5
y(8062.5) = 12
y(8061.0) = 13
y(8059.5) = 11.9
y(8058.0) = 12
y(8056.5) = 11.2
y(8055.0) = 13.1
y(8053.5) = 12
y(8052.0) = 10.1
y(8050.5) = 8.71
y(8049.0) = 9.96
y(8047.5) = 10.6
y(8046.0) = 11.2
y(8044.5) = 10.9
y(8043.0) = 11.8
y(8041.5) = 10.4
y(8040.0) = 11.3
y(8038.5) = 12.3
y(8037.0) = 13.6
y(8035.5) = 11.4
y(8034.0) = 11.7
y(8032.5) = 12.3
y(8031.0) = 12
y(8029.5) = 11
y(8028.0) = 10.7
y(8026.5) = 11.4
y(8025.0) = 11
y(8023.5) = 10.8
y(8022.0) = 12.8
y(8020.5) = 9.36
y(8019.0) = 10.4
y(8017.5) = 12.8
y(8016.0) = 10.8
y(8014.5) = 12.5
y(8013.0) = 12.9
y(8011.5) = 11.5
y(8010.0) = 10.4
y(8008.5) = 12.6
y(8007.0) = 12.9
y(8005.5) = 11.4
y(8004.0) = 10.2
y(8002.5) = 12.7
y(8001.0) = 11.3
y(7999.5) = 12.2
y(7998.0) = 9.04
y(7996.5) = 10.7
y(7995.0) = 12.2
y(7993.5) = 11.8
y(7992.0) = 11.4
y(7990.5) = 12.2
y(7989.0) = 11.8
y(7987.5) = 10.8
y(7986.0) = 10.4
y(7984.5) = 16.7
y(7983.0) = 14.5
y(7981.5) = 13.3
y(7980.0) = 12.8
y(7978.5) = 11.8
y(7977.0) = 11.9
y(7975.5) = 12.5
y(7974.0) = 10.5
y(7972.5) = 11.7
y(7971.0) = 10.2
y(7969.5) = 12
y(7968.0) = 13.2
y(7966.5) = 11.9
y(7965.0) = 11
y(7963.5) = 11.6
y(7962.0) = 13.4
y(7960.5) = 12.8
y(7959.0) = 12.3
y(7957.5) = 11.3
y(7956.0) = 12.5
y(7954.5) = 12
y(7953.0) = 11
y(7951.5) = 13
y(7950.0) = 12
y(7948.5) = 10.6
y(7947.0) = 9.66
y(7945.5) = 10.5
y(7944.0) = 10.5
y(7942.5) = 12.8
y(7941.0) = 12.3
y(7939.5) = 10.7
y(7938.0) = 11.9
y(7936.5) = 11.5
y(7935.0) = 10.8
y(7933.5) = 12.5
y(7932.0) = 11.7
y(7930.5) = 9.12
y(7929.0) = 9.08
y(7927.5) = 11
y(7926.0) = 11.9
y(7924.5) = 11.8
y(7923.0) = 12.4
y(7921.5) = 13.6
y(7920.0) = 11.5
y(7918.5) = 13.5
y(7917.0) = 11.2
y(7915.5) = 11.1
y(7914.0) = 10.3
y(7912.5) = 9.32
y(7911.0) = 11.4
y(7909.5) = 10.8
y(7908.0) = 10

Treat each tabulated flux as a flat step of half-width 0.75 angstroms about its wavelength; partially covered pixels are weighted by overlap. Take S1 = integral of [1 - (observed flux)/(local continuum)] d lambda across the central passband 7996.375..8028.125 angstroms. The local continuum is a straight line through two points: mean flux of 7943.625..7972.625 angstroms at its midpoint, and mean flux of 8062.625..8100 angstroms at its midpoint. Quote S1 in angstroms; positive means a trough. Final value 1.3 angstroms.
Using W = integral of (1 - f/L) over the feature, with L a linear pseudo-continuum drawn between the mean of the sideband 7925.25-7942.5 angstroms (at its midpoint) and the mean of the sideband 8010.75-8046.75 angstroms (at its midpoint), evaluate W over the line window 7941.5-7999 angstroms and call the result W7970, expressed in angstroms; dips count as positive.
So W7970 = -2.6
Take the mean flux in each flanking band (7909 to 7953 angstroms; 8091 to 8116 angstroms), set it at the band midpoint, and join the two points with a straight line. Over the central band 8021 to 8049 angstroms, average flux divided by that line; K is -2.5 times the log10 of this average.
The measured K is 0.03 mag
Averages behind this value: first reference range 11.3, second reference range 12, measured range 11.5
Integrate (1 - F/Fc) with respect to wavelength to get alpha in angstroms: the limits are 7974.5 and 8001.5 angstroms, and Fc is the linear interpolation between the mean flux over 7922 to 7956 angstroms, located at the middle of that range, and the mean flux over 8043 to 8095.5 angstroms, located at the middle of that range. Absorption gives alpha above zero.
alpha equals -1.2 angstroms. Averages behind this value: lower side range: 11.4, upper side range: 11.9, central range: 12.1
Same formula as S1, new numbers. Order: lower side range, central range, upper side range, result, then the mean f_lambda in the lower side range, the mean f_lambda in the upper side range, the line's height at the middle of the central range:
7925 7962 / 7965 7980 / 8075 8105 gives -0.2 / 11.4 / 12.2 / 11.6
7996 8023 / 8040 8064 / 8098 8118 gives 0.7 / 11.5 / 11.7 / 11.6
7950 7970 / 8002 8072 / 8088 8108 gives 3.3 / 12.2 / 12.3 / 12.3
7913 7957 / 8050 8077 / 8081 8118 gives -0.5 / 11.5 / 11.9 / 11.8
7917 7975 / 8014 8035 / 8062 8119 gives 0.8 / 11.6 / 12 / 11.8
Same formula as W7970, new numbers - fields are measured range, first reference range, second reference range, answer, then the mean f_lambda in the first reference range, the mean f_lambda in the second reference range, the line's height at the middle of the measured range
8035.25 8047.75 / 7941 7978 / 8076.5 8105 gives 0.51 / 11.7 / 12.2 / 12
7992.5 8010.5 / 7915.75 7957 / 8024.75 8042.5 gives 0.17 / 11.5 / 11.6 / 11.6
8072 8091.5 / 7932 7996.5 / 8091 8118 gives 0.01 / 11.9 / 11.9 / 11.9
